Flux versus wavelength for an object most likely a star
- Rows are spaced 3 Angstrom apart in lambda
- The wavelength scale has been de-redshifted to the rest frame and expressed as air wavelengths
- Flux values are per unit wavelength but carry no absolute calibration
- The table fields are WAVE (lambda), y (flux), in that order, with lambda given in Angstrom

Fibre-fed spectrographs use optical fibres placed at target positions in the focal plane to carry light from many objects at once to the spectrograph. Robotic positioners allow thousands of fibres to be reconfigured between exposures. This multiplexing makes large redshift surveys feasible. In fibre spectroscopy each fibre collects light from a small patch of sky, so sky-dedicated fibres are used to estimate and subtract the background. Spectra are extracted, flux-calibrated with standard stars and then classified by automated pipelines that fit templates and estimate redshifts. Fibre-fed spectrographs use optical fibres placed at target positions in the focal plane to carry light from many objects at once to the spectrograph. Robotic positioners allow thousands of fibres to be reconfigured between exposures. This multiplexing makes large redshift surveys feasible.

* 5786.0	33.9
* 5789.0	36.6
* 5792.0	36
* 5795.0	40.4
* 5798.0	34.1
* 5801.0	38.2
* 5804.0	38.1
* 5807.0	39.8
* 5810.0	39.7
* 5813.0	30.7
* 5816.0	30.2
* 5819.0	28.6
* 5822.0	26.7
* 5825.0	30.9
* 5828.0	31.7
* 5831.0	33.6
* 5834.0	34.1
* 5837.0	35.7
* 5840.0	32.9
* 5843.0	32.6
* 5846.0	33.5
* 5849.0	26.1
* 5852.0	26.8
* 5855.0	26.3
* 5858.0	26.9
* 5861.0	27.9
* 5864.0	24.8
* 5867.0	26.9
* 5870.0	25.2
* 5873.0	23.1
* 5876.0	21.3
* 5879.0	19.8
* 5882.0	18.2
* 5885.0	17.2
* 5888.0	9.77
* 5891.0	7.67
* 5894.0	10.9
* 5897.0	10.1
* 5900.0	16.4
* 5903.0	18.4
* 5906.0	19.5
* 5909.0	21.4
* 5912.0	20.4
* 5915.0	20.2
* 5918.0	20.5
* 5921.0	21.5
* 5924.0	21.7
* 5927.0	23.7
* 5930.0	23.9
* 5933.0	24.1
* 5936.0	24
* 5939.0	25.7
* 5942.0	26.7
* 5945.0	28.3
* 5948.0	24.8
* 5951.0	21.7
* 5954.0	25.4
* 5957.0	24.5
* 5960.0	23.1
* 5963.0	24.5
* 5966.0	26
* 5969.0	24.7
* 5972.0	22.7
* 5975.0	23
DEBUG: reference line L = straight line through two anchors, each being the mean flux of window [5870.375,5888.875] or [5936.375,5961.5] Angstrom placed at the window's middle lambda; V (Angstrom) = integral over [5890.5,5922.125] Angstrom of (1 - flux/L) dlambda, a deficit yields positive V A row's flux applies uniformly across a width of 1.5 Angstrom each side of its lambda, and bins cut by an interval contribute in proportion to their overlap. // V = 6.2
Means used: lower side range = 18.9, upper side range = 25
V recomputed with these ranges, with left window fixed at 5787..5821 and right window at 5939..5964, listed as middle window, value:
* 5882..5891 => 5.0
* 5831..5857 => 1.3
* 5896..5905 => 4.1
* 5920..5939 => 2.2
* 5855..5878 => 4.4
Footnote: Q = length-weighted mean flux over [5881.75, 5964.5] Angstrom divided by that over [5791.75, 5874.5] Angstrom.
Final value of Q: 0.65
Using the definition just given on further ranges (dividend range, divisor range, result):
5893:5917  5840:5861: 0.60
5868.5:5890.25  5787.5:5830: 0.55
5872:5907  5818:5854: 0.51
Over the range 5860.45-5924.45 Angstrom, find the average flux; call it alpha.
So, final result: 19.1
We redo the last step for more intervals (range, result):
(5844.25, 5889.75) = 23.5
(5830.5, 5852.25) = 32.1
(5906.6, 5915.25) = 20.6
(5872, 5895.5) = 15.8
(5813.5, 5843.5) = 31.6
